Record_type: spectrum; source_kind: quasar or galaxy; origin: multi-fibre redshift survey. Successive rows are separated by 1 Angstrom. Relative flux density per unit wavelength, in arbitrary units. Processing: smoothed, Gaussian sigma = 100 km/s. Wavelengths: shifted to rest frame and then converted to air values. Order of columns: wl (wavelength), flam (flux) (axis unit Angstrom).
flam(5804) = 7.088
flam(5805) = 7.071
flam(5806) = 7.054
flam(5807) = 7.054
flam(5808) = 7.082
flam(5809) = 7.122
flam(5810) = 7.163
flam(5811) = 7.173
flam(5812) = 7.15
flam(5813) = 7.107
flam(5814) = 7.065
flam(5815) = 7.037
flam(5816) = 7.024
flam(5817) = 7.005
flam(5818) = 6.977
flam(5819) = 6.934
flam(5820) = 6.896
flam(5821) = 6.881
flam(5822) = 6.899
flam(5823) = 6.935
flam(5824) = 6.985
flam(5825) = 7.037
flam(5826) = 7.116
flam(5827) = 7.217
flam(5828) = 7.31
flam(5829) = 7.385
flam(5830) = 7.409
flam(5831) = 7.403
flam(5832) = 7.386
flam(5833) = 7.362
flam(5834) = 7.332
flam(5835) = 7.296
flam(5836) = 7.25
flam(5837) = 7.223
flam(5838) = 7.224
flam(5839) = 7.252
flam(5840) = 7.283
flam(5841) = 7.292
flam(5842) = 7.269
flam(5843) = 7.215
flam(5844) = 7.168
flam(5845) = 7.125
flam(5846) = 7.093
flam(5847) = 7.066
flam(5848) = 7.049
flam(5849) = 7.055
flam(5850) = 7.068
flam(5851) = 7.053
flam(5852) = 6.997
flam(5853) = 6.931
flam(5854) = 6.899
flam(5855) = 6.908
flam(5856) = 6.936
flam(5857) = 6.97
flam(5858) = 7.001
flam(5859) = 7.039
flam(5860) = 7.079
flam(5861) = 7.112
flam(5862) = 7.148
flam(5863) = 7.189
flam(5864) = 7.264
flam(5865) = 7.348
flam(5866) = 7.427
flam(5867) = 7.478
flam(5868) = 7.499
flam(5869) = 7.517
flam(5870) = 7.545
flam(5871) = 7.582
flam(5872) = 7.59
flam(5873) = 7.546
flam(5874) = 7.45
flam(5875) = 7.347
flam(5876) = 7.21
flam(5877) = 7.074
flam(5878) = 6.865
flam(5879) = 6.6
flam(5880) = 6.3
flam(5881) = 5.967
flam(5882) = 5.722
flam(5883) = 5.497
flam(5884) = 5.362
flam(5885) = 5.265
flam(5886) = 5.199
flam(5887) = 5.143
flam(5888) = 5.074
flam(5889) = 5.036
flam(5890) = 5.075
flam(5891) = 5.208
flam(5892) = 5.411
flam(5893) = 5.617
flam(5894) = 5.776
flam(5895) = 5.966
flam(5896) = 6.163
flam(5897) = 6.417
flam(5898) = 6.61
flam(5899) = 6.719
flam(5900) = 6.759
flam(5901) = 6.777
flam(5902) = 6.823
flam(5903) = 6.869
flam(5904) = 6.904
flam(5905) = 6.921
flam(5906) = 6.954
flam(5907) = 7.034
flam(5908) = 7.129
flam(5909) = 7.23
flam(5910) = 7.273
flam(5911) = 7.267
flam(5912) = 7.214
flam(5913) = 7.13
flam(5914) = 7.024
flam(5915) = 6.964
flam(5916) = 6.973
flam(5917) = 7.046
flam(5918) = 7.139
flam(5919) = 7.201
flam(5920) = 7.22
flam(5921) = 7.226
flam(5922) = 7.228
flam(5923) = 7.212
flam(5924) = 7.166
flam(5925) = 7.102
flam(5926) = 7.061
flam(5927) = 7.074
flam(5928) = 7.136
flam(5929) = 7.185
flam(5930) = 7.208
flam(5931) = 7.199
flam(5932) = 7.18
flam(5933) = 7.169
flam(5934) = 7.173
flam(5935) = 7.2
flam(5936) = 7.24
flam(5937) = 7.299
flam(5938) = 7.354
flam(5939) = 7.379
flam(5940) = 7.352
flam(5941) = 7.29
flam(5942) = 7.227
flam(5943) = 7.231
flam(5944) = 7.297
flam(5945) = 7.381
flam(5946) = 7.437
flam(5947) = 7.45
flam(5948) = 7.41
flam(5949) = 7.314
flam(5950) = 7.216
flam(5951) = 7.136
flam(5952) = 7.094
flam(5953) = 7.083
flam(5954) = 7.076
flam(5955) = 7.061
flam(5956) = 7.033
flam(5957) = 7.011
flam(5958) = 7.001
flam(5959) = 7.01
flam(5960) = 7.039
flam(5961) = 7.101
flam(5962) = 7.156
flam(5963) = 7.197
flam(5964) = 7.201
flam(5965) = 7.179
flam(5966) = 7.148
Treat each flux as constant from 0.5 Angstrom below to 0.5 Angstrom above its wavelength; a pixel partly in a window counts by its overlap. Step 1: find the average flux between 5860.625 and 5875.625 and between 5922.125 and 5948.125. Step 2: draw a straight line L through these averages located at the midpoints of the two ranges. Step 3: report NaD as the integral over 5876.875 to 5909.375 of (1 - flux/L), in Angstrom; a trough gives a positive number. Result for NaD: 5.3 Angstrom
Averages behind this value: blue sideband 7.4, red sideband 7.24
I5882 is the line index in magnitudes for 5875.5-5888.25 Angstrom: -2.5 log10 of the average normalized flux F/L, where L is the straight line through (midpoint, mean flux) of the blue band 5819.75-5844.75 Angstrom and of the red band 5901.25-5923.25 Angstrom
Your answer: 0.194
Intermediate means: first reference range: 7.2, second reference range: 7.09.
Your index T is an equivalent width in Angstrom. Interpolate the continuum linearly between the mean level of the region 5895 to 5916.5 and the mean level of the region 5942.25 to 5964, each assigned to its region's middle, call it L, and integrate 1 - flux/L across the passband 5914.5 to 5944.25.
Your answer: -0.7 Angstrom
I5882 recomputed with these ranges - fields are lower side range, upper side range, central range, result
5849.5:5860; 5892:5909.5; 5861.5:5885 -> -0.018 mag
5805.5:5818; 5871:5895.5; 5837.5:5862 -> -0.085 mag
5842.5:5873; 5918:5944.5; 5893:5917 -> 0.062 mag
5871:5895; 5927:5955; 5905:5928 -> -0.058 mag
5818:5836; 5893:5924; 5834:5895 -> 0.045 mag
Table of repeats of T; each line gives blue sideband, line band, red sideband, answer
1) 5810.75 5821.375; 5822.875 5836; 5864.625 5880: -0.3 Angstrom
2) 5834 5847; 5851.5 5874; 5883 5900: -2.4 Angstrom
